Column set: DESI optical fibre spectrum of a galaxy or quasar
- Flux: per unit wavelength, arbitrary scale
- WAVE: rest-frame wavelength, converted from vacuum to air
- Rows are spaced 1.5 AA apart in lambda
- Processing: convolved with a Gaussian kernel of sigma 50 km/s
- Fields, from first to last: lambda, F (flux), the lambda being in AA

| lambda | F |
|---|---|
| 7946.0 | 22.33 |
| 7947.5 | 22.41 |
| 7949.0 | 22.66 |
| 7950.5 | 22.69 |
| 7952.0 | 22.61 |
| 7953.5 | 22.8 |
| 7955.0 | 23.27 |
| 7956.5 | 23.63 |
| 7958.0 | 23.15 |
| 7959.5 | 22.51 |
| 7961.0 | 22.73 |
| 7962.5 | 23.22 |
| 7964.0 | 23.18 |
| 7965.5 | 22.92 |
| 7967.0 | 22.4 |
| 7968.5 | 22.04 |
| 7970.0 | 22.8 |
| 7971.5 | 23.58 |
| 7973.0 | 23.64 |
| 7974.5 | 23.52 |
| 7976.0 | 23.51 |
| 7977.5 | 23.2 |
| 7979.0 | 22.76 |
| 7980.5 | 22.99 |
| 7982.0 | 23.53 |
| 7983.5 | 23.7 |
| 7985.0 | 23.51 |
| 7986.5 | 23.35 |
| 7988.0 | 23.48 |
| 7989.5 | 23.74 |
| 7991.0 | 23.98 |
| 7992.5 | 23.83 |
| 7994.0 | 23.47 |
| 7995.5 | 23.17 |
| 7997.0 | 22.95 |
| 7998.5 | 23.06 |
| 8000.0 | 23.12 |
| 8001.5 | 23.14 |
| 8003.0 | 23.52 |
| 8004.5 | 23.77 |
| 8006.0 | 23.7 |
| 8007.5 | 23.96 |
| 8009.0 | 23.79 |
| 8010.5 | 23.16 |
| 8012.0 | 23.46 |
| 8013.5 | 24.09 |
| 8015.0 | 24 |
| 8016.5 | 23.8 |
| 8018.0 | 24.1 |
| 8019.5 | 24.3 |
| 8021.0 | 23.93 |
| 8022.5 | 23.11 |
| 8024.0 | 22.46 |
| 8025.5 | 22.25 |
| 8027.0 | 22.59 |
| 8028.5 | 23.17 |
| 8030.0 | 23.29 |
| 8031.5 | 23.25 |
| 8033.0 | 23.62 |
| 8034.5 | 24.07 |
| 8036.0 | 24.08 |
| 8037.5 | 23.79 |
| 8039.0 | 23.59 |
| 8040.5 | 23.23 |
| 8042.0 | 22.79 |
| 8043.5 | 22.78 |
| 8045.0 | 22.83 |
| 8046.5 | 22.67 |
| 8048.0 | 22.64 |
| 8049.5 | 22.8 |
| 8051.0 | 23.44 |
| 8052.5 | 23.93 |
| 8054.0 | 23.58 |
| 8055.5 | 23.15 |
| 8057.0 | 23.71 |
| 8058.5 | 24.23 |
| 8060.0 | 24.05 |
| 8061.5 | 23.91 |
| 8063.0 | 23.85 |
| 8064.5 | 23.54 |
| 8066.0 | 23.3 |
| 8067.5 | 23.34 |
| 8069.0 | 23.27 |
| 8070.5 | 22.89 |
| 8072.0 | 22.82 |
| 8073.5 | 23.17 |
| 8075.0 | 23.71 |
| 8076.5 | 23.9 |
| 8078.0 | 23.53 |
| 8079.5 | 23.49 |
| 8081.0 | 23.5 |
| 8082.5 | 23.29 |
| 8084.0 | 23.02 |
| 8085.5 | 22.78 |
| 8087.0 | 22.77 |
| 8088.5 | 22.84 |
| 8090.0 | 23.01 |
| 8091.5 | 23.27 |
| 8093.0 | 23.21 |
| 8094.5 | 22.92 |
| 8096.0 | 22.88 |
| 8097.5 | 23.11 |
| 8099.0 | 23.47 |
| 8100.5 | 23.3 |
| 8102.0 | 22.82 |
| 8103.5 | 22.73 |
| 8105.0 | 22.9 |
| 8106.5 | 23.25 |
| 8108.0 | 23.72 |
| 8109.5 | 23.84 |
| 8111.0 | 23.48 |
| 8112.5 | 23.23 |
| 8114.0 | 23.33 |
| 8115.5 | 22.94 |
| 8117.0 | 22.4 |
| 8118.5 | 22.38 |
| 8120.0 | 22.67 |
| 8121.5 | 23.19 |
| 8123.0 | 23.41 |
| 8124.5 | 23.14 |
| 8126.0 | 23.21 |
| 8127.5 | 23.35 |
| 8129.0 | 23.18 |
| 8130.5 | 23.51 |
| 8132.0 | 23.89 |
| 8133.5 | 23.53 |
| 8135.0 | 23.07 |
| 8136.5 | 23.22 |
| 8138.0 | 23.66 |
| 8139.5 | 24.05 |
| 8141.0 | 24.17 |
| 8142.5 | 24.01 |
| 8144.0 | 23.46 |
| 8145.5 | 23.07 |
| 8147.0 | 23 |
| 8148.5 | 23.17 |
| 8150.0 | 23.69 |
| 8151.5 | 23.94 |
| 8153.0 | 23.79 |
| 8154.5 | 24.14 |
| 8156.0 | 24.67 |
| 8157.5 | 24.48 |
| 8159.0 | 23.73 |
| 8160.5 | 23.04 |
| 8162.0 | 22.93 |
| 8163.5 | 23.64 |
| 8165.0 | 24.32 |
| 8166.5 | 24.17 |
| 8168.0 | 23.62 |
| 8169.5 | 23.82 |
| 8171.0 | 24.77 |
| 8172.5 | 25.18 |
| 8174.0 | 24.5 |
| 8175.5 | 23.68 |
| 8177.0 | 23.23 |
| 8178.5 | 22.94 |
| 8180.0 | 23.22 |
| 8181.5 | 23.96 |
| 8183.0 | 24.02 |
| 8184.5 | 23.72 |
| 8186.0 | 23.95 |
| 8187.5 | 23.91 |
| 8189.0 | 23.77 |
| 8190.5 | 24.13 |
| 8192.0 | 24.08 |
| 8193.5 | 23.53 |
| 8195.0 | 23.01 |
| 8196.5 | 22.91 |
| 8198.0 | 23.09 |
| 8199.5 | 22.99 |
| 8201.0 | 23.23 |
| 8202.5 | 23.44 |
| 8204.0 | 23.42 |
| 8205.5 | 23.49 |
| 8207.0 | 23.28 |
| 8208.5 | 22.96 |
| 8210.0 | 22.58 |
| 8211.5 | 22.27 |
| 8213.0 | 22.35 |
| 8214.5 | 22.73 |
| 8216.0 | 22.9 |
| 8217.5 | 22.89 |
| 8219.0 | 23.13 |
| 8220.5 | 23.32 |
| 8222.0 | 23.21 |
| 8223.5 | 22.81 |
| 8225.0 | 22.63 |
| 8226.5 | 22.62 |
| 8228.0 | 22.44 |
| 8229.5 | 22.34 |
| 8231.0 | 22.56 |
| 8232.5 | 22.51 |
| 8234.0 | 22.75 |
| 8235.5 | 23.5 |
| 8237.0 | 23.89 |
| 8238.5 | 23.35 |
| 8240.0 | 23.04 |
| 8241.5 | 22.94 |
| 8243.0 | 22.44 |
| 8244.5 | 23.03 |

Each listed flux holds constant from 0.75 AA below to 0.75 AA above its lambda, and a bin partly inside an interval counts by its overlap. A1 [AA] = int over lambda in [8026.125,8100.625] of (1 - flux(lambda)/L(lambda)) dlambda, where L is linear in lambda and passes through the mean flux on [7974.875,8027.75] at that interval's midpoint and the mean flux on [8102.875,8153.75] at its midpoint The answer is 0.28 AA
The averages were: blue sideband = 23.4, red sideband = 23.3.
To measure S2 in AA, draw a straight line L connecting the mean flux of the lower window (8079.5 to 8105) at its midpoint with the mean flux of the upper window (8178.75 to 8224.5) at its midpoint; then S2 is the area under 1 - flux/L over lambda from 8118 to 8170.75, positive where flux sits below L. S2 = -0.9 AA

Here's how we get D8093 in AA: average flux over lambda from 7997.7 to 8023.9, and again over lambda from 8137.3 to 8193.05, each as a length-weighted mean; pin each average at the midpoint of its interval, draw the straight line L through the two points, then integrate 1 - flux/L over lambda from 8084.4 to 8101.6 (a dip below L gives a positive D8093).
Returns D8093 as 0.5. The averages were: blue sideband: 23.6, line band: 23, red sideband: 23.8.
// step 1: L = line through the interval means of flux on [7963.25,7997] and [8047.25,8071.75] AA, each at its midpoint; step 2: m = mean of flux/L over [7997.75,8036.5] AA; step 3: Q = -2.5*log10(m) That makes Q -0.01 mag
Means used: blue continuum 23.3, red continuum 23.5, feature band 23.5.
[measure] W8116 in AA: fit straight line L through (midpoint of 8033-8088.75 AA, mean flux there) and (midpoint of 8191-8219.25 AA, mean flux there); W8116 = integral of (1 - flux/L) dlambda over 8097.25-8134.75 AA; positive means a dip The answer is 0.1 AA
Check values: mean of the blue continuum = 23.4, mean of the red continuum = 23.1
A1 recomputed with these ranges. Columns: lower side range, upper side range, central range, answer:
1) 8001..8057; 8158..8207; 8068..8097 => 0.4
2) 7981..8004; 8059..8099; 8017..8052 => 0.2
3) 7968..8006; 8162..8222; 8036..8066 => 0.0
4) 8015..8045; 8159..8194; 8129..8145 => 0.1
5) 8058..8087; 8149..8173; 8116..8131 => 0.4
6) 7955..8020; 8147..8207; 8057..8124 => 0.9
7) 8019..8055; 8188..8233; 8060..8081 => -0.2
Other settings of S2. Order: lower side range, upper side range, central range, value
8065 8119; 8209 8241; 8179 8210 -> -0.75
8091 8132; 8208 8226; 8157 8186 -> -1.11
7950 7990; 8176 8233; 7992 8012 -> -0.26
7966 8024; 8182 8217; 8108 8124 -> 0.16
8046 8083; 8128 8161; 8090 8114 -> 0.34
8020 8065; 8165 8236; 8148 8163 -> -0.28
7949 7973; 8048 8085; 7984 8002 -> -0.26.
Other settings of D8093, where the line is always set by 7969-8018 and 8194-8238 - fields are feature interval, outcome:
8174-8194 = -0.6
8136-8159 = -0.7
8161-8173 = -0.5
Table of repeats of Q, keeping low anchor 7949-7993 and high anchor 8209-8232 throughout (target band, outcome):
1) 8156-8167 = -0.05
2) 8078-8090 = -0.01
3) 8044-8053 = 0.00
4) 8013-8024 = -0.03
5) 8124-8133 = -0.02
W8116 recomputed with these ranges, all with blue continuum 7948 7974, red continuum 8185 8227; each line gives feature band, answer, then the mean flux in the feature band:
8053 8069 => -0.4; 23.7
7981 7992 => -0.3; 23.6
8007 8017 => -0.3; 23.7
